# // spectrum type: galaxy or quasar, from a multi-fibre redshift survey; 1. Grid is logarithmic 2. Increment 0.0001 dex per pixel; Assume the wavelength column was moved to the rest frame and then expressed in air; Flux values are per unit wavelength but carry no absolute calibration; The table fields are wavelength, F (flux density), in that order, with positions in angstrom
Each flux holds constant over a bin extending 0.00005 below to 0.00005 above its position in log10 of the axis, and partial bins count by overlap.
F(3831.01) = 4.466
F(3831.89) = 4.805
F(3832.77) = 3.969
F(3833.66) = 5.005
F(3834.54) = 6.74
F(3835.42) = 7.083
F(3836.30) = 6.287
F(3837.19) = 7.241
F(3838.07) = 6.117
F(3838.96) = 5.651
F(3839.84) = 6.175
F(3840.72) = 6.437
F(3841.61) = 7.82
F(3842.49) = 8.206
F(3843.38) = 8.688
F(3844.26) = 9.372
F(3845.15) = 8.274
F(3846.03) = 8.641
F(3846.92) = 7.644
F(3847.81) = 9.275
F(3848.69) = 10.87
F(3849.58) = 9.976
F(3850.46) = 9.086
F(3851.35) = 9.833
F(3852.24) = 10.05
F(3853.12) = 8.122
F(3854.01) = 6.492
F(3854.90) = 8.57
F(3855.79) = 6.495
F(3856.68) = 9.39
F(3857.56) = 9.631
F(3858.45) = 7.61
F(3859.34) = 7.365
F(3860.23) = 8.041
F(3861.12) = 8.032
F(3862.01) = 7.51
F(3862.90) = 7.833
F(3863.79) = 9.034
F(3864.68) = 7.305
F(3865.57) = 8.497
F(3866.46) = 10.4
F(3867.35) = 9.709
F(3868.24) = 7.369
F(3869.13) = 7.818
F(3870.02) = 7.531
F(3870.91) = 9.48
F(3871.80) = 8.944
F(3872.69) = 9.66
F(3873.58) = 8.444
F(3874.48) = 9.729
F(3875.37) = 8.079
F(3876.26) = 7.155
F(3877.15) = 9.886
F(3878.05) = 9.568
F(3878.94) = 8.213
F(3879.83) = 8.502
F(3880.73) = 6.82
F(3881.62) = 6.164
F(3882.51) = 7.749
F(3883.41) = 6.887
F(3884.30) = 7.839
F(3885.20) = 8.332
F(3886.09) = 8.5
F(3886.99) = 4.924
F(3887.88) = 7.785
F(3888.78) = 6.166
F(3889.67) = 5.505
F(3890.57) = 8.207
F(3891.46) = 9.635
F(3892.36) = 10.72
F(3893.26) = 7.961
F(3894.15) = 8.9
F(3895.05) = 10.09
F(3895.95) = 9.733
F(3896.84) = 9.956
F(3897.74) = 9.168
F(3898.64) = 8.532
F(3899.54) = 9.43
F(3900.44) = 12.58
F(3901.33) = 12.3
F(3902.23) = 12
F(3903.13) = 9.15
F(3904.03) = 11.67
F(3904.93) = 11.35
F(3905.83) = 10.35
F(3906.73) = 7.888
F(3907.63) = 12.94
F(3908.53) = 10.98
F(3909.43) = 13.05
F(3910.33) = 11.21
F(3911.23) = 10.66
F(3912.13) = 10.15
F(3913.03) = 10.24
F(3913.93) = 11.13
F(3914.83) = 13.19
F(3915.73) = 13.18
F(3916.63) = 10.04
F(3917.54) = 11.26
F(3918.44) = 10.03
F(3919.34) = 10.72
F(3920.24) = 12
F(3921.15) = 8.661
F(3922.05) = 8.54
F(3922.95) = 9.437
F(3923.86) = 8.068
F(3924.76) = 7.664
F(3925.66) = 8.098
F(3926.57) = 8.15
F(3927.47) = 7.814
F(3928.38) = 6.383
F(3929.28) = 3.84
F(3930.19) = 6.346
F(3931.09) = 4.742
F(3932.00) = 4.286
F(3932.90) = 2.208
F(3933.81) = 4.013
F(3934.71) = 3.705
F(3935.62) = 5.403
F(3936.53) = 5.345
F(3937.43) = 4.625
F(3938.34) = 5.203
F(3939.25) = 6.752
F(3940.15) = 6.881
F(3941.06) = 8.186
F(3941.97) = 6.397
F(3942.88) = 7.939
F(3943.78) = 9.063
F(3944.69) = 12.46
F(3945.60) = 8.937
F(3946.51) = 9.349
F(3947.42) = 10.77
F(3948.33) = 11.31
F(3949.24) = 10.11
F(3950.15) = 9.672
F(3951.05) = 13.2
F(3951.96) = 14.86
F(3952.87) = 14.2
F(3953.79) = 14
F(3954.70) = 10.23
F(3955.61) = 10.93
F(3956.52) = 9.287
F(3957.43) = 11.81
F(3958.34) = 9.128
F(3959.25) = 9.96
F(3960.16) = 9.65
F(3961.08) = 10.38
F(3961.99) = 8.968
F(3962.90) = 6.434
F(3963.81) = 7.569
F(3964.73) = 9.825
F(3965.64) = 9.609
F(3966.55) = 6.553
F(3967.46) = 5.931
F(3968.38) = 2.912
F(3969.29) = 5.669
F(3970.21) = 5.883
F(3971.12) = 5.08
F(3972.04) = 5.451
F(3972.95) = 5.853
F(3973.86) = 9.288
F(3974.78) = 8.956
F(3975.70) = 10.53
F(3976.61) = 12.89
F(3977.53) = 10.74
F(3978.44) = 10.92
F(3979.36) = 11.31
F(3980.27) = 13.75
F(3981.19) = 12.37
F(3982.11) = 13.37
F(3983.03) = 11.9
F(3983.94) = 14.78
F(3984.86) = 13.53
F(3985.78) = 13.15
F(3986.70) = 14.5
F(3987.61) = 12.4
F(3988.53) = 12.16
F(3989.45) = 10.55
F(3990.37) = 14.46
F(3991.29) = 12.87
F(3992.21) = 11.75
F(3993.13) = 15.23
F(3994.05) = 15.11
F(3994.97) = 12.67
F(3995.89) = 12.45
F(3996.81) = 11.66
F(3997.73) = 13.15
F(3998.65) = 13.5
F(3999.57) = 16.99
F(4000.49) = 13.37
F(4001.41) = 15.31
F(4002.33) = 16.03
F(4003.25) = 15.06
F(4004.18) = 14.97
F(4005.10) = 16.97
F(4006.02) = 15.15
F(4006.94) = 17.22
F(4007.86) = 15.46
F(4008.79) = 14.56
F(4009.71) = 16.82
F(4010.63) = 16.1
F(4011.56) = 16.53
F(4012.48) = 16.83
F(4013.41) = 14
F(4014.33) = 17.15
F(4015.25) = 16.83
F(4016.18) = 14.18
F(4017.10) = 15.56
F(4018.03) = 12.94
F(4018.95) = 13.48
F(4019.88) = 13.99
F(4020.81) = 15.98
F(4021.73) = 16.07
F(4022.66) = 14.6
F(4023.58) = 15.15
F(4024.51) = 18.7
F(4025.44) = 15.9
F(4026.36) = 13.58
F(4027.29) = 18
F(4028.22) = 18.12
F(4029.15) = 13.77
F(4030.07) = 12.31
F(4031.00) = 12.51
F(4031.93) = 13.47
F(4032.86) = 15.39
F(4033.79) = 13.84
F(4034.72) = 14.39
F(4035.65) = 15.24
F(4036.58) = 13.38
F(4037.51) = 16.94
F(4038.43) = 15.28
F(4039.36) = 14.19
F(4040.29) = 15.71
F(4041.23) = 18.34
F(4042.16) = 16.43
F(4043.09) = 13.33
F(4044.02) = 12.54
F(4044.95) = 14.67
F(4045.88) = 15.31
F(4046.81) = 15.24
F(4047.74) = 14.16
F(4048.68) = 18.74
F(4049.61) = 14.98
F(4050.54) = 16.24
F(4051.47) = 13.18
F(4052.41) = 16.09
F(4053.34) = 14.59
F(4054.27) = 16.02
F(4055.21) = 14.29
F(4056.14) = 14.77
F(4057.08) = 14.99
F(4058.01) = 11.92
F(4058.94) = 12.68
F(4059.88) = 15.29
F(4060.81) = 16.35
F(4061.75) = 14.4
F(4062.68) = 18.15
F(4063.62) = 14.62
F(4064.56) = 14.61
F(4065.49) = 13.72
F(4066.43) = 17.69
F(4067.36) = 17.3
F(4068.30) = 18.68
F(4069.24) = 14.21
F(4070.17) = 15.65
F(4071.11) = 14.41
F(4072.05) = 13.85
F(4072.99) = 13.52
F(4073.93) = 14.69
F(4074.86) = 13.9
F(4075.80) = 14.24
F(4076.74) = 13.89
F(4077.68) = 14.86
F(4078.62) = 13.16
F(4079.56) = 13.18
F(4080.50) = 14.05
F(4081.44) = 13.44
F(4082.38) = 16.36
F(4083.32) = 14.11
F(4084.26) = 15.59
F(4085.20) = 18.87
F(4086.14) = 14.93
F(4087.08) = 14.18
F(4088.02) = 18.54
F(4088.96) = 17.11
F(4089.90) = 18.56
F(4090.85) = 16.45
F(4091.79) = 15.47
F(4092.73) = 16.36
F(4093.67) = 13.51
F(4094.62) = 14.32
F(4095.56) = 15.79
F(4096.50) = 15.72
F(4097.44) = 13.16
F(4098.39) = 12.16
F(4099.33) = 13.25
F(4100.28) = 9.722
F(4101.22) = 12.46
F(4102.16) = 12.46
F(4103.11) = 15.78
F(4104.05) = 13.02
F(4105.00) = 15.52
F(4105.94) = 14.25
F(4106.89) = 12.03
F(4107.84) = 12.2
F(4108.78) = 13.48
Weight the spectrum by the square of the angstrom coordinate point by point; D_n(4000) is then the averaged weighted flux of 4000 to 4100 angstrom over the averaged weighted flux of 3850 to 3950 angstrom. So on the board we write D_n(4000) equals 1.9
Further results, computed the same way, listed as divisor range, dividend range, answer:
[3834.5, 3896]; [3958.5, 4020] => 1.60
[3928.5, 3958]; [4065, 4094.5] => 1.97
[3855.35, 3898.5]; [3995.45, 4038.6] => 1.95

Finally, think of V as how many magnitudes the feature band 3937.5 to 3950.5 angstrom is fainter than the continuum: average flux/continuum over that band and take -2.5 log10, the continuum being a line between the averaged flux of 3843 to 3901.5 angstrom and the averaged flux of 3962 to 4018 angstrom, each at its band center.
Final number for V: 0.25 mag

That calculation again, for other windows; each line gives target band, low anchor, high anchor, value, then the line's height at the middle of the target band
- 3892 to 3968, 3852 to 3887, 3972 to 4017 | 0.16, 10.8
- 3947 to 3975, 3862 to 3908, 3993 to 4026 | 0.35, 12.7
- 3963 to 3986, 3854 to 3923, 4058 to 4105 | 0.24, 11.7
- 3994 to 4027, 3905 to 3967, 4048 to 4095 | -0.21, 12.4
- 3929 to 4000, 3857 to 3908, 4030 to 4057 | 0.23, 11.9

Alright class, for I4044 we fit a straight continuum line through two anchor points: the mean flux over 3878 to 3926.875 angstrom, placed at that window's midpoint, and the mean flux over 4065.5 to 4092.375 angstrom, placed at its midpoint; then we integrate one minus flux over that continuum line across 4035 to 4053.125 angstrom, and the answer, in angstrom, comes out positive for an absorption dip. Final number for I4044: -1.33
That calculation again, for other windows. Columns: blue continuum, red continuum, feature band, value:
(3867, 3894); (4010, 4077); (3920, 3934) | 4.4 angstrom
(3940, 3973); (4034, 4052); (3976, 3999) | -3.2 angstrom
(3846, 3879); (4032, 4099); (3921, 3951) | 9.9 angstrom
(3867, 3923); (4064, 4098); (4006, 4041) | -4.8 angstrom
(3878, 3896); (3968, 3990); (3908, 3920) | -3.6 angstrom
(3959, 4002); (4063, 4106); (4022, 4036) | -2.5 angstrom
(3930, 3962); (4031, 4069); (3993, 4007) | -3.0 angstrom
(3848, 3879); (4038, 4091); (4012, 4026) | -1.7 angstrom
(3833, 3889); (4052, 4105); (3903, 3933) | 1.2 angstrom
